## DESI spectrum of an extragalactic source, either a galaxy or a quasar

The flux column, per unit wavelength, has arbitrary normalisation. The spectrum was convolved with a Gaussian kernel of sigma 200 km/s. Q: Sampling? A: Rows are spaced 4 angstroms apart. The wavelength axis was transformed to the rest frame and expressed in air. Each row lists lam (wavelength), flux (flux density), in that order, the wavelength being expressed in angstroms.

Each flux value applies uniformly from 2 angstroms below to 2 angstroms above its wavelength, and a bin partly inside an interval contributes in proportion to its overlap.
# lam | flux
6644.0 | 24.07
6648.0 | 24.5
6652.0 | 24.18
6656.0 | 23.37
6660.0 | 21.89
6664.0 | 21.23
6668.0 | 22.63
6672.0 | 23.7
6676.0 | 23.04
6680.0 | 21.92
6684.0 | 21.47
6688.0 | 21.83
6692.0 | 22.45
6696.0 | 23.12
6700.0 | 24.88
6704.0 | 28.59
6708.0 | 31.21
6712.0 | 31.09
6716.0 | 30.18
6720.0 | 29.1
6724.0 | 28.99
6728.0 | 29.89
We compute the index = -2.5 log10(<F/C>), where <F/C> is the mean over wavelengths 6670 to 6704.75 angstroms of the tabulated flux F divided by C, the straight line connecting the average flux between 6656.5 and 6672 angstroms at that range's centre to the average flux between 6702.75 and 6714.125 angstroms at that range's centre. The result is 0.14 mag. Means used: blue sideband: 22.3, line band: 23.3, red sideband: 30.4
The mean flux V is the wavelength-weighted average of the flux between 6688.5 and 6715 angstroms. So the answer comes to 26.7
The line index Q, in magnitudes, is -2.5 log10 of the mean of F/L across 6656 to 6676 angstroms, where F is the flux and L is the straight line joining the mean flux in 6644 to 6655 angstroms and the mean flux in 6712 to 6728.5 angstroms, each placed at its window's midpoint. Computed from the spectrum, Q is 0.134 mag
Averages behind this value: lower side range 24.2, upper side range 29.7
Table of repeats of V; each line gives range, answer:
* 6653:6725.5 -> 25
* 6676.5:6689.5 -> 21.9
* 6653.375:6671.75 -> 22.5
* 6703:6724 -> 30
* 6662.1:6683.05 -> 22.5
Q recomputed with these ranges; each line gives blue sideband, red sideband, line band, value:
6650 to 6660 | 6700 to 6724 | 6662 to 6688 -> 0.15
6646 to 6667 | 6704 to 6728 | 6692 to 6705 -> 0.13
